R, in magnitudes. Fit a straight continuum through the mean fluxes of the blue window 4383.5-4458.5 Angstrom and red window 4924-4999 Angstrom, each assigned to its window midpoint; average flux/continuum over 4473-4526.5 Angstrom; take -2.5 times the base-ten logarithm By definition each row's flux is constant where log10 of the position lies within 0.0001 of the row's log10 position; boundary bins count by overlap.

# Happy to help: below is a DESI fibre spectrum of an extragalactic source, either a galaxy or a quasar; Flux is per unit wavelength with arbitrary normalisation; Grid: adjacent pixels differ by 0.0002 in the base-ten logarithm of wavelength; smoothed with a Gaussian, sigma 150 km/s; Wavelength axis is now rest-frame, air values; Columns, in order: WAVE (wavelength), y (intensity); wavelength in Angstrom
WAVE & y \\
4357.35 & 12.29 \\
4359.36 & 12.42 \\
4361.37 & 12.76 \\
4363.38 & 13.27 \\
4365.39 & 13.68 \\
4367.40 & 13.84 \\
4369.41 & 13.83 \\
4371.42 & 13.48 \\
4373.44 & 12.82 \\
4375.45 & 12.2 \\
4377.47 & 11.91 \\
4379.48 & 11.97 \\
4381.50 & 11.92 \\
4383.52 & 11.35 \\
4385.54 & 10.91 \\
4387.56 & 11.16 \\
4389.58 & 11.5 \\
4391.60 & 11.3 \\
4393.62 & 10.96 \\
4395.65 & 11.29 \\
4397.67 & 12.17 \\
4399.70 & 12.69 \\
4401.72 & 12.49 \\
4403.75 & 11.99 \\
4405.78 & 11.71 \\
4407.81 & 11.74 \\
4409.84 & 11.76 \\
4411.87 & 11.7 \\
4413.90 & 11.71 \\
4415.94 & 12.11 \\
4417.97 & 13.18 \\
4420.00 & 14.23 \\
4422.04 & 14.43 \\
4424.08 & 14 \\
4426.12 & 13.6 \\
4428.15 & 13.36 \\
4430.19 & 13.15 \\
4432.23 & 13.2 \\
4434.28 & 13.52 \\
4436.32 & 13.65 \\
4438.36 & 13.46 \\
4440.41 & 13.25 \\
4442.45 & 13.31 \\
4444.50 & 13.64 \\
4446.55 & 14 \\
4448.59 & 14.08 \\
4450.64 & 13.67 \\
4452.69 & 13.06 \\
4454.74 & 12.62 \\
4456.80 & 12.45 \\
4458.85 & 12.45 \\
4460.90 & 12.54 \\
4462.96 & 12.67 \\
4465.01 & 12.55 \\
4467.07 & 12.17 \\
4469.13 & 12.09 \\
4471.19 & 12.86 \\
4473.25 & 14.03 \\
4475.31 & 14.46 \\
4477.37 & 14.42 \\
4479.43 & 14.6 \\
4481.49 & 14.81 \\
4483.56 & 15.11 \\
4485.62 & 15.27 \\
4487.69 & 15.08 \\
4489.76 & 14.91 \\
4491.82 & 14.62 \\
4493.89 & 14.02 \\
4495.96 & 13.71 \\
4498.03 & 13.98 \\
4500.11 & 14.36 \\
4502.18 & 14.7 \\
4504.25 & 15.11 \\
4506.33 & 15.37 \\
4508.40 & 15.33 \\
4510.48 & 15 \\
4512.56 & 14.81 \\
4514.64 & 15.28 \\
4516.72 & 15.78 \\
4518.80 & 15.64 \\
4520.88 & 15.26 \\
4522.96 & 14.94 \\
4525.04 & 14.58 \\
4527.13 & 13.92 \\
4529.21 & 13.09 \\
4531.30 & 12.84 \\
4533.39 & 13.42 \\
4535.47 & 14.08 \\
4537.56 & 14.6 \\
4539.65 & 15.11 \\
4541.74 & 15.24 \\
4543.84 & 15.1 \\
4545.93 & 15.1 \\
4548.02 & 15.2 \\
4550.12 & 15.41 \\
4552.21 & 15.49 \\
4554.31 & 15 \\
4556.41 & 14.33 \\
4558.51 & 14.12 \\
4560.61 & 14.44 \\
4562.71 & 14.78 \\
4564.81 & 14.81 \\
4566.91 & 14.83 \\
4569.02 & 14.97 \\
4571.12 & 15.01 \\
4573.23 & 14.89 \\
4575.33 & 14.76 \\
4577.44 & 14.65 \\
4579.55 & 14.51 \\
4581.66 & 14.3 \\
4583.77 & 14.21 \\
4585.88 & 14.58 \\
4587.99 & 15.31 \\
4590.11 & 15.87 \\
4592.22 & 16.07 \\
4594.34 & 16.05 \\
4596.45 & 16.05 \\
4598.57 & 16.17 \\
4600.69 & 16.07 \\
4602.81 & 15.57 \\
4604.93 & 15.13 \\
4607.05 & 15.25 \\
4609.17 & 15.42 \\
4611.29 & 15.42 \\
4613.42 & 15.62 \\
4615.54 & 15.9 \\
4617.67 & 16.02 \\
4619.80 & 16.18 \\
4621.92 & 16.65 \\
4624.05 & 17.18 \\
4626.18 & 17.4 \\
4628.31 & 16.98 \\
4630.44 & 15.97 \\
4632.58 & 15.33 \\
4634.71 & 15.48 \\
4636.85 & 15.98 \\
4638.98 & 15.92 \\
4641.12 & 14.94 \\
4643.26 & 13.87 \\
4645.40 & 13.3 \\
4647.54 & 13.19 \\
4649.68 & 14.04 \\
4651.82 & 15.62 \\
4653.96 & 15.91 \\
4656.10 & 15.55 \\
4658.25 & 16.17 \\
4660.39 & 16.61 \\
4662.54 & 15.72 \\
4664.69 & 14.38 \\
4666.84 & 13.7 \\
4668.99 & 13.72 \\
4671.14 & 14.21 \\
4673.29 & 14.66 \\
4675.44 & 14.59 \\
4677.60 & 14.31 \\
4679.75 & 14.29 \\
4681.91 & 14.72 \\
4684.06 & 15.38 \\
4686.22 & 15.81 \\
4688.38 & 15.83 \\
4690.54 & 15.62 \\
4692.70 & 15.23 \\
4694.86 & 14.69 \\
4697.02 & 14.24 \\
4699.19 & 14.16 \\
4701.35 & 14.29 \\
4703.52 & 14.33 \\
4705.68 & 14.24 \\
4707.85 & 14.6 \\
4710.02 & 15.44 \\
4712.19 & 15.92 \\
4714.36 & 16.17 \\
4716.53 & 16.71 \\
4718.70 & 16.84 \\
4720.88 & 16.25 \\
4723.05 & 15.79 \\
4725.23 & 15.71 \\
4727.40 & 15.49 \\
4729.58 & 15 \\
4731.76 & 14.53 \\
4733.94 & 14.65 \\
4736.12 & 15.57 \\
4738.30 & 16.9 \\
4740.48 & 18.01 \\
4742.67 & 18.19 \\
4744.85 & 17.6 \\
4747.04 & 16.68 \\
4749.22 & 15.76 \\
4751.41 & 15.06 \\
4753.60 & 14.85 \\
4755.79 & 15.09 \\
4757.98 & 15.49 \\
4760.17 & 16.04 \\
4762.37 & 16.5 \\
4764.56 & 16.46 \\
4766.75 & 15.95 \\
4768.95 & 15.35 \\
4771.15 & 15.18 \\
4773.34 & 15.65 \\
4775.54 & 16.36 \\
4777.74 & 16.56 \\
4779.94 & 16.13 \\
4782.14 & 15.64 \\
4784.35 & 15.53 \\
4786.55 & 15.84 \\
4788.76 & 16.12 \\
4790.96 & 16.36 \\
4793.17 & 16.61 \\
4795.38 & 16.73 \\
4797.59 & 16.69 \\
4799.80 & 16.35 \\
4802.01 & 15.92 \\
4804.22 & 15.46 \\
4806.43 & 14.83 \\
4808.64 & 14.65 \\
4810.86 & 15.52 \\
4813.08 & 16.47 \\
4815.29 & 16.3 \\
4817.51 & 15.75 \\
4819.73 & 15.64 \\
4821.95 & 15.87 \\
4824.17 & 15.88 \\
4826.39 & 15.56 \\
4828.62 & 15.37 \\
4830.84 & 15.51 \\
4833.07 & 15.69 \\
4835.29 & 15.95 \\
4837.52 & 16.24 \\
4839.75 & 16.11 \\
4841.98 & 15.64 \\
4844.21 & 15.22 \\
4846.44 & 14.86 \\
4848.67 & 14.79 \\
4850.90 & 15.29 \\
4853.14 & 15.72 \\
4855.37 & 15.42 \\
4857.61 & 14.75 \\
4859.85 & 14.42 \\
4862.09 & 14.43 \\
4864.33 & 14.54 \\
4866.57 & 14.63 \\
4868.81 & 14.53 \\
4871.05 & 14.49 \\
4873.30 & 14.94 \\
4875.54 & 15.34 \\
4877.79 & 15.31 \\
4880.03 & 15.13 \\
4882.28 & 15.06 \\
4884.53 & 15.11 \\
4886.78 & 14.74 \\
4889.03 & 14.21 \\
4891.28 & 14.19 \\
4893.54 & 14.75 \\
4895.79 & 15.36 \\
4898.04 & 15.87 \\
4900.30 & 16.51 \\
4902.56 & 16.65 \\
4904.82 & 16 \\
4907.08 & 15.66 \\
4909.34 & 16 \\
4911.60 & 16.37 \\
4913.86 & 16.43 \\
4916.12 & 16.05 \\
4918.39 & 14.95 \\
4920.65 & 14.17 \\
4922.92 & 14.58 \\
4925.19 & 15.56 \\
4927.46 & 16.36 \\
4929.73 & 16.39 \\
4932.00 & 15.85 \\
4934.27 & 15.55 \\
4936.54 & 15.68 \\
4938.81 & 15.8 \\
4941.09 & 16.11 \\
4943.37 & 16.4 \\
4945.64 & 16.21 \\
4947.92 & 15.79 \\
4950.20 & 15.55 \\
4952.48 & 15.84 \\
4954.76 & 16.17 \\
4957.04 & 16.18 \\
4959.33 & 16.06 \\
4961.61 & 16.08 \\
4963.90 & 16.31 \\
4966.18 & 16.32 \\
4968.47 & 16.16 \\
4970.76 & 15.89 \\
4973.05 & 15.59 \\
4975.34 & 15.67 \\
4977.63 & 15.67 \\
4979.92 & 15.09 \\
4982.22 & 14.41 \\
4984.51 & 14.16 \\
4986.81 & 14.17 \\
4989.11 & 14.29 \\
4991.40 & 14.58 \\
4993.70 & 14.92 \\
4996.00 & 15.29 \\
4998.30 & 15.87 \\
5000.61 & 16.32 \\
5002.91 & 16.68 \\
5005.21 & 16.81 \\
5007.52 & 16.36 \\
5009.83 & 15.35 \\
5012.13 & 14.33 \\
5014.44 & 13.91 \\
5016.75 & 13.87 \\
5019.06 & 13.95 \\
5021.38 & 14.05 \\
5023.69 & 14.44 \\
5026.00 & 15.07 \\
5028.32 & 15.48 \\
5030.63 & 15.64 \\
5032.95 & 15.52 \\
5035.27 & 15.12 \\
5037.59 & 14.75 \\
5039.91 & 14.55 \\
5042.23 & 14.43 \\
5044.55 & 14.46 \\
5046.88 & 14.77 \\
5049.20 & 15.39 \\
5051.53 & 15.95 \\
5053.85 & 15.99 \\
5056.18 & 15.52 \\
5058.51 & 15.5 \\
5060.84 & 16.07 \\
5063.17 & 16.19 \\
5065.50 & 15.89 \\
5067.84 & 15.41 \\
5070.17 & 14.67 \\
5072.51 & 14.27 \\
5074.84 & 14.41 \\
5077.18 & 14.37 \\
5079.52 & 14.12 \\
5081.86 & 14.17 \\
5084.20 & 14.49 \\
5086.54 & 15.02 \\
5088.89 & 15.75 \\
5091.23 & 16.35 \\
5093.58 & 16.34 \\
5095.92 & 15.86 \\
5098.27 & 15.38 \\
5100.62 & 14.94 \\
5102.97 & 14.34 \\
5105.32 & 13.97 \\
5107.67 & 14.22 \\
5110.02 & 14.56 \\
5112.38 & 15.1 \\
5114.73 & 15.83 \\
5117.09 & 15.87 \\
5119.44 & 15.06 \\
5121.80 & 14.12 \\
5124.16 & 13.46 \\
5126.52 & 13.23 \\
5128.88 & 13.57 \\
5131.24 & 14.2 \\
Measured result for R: -0.13 mag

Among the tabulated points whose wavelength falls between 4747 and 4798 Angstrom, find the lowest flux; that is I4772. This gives 14.85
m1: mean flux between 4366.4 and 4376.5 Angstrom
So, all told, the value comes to 13.2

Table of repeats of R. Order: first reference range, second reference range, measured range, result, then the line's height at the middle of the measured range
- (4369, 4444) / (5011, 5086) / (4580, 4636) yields -0.19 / 13.3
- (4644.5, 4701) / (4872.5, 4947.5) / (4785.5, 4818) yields -0.05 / 15.2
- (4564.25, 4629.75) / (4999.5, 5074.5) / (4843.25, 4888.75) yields 0.03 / 15.3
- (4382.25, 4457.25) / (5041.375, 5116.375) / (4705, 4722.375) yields -0.15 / 13.8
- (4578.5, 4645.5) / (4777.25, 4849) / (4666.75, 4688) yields 0.08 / 15.7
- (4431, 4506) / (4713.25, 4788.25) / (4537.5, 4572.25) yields -0.04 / 14.4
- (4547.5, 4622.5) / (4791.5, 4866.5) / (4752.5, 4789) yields -0.02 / 15.5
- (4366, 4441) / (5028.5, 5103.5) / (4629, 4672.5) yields -0.11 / 13.5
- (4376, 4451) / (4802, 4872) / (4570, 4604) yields -0.11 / 13.7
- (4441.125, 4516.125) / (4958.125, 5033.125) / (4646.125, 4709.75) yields -0.02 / 14.5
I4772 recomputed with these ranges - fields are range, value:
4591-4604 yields 15.57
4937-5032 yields 13.87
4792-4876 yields 14.42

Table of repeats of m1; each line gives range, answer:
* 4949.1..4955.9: 15.9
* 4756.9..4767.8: 16.1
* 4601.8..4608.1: 15.3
